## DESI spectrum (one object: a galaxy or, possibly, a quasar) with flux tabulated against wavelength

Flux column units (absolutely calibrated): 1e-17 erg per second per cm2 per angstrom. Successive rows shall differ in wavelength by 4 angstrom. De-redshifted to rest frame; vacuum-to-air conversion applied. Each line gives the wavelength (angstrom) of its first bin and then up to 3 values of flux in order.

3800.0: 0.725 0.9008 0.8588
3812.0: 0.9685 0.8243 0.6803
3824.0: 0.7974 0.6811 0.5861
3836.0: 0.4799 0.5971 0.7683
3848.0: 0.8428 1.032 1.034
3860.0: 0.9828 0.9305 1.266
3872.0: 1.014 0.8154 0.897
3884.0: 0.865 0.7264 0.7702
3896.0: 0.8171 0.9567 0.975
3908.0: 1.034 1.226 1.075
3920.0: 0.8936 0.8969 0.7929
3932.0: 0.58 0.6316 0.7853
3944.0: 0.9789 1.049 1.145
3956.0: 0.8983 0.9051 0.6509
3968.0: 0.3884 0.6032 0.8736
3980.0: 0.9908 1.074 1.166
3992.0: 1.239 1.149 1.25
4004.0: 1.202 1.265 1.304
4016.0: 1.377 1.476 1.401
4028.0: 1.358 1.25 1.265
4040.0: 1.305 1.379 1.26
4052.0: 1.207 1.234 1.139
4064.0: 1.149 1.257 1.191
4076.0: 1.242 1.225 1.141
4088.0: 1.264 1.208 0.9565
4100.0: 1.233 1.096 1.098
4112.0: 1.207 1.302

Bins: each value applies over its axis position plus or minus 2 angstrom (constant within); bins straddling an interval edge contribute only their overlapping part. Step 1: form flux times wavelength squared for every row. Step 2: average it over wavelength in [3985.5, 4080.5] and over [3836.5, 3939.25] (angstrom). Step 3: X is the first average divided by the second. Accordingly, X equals 1.5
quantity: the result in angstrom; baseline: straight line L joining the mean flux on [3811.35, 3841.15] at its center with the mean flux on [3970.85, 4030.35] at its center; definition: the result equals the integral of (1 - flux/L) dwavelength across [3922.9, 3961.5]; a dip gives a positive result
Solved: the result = 6.1 angstrom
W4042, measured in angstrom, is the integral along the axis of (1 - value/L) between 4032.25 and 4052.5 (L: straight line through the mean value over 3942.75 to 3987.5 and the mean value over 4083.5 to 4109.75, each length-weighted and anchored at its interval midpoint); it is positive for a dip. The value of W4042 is -5.0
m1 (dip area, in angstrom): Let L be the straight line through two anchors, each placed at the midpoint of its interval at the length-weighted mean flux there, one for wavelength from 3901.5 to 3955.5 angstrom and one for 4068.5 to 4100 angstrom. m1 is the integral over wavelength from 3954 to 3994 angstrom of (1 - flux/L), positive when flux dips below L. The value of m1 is 5.02 angstrom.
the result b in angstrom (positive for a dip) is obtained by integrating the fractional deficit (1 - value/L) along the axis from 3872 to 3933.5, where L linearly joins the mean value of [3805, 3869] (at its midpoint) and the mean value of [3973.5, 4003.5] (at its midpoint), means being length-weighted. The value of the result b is 3.3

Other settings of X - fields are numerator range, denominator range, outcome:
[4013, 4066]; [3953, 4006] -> 1.39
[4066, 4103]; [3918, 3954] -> 1.48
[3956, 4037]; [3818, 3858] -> 1.60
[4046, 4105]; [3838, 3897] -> 1.48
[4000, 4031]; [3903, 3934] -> 1.50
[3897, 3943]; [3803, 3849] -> 1.26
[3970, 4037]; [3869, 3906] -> 1.43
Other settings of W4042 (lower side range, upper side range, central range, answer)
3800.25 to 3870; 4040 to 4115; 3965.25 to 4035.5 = -3.15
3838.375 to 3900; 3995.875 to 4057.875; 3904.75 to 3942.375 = 5.27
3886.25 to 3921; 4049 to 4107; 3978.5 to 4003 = -2.00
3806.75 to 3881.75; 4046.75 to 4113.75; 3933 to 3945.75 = 2.64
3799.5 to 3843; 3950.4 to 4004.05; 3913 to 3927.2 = -1.37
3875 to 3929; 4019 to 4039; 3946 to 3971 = 6.09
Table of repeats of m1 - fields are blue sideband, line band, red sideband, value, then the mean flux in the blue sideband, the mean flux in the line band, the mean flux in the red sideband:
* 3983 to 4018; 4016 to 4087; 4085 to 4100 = -4.7 angstrom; 1.23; 1.27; 1.15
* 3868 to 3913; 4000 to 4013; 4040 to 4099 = -1.7 angstrom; 0.927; 1.25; 1.21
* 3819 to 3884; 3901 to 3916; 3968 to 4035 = -1.6 angstrom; 0.841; 1.07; 1.16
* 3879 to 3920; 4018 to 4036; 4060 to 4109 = -4.3 angstrom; 0.933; 1.36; 1.17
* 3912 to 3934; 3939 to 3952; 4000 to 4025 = 0.2 angstrom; 0.882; 0.981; 1.33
